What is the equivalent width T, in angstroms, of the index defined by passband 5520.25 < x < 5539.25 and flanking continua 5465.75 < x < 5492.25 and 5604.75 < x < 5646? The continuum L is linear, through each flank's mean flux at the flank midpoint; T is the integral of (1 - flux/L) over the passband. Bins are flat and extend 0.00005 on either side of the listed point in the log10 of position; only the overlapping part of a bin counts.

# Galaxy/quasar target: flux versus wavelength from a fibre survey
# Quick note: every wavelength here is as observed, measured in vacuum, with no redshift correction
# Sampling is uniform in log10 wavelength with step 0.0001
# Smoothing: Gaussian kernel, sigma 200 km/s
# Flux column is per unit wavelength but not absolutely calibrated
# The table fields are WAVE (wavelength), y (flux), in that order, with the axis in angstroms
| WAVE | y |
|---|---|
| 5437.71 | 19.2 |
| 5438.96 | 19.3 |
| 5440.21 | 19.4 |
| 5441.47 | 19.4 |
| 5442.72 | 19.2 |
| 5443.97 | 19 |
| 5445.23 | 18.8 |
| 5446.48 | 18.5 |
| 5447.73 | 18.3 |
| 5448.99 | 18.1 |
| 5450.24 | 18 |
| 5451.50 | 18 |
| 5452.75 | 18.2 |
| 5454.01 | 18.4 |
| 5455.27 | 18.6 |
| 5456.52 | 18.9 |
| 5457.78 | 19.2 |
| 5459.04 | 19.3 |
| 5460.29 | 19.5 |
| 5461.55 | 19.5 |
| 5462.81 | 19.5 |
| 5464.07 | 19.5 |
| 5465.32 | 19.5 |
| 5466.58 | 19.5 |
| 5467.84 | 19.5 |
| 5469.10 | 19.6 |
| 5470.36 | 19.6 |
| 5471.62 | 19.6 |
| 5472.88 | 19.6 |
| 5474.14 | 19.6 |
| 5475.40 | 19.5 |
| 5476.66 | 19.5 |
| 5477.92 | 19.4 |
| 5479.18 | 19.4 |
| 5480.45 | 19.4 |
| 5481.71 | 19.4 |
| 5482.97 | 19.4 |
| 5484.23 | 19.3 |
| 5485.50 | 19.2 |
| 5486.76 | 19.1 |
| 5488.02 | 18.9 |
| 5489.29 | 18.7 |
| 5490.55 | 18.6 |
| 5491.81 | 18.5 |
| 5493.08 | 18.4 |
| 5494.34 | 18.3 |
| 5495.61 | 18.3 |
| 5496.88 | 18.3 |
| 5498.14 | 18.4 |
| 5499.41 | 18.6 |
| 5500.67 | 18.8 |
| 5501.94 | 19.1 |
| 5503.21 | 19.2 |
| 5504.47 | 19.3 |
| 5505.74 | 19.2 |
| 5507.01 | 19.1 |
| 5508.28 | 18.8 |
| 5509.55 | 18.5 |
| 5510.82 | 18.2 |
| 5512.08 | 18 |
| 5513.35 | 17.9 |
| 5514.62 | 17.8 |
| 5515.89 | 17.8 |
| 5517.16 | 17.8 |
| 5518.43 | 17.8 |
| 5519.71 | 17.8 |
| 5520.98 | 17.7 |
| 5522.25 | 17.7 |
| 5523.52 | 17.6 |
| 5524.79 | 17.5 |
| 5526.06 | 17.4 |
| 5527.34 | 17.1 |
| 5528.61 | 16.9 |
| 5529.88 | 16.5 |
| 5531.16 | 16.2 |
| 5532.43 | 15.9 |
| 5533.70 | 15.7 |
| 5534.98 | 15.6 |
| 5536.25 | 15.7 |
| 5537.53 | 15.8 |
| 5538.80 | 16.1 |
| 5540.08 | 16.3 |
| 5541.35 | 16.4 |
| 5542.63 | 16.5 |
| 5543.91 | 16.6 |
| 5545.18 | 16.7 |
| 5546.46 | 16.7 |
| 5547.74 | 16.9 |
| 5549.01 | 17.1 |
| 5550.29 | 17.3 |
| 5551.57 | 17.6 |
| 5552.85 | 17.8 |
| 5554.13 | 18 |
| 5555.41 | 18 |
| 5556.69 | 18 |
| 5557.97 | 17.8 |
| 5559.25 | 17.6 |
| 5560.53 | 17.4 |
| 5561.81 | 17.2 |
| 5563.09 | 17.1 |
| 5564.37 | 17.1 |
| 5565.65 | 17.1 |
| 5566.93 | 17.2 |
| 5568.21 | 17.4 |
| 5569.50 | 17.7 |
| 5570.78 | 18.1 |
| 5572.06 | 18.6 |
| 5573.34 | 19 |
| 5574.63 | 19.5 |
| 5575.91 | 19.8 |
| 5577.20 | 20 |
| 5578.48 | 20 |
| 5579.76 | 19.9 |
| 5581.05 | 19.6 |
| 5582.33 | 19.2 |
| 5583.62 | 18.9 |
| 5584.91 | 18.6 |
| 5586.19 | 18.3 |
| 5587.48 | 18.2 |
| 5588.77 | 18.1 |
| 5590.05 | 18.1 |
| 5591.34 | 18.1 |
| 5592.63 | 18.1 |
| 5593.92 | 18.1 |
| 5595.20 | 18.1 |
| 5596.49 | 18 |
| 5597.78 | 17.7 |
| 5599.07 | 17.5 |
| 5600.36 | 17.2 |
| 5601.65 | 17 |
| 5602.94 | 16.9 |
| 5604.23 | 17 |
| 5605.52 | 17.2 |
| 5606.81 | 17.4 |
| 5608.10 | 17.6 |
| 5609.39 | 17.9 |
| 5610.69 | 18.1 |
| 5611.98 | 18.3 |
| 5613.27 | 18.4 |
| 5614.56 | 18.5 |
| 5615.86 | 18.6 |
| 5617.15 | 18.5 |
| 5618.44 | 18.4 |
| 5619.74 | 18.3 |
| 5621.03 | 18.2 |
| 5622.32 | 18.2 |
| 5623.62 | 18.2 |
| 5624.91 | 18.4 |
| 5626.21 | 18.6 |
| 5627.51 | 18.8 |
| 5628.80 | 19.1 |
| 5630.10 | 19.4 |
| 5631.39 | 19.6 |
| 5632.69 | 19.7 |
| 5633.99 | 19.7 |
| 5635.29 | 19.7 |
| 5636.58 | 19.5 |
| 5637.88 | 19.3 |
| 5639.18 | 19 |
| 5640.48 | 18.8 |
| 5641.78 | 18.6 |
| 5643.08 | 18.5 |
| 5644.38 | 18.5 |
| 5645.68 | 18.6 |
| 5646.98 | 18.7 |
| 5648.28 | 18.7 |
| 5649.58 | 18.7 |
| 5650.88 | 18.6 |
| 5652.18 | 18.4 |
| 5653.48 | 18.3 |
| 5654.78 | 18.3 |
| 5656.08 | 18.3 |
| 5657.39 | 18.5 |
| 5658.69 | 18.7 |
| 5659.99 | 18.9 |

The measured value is 2.4 angstroms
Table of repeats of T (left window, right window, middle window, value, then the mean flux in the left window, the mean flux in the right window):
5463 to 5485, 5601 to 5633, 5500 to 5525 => 1.1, 19.5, 18.2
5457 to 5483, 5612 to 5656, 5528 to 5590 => 4.8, 19.5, 18.7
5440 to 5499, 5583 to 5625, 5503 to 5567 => 4.1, 19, 18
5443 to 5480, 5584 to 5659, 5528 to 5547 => 2.5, 19.1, 18.4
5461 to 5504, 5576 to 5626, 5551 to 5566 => 0.8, 19.1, 18.3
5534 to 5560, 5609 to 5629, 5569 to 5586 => -1.5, 16.9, 18.4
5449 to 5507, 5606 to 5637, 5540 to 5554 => 1.4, 19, 18.6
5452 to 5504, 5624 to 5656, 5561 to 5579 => 0.7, 19.1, 18.9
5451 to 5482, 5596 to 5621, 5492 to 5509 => 0.2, 19.3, 17.8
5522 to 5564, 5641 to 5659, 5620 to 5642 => -0.9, 16.9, 18.5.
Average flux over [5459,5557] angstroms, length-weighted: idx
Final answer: 18.2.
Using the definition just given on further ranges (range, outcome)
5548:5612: 18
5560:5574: 17.6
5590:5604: 17.7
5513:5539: 17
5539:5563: 17.2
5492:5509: 18.7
